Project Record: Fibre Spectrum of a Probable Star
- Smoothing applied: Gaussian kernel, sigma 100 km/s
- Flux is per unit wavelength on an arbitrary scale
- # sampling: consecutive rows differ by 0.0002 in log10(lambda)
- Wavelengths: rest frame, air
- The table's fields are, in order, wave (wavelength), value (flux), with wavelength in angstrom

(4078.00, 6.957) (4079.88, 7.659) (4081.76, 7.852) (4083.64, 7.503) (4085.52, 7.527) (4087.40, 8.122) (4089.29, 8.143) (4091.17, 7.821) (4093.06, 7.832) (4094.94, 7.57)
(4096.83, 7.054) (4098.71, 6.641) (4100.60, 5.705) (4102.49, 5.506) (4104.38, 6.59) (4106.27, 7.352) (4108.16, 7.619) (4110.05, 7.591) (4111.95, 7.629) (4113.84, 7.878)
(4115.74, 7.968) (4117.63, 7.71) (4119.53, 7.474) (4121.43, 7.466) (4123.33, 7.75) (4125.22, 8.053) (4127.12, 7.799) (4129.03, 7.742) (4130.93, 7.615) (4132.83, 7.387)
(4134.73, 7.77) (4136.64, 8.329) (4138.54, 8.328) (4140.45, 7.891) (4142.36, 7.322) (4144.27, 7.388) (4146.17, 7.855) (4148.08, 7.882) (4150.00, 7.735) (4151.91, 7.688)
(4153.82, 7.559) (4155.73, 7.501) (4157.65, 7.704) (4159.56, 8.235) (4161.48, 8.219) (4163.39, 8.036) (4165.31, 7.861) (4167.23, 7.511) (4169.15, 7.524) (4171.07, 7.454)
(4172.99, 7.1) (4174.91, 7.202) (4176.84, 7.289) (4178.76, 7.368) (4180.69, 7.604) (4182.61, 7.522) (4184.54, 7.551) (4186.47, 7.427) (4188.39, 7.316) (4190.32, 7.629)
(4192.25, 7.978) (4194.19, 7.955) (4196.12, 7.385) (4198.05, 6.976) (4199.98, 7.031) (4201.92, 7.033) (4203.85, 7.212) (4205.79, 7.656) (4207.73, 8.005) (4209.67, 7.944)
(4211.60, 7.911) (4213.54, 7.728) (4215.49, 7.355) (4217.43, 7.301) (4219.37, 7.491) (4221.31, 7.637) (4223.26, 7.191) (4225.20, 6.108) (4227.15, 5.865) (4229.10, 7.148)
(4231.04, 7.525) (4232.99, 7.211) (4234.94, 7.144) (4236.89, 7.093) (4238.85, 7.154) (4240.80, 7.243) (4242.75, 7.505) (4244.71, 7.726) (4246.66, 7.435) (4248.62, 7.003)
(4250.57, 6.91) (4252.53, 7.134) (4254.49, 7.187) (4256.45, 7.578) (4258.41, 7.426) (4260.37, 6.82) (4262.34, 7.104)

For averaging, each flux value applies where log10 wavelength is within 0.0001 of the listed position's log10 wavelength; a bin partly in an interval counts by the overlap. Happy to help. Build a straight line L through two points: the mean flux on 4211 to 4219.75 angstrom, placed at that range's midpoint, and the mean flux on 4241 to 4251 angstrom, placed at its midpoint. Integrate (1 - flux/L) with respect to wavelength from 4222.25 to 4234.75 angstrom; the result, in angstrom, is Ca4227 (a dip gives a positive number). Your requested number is 0.99 angstrom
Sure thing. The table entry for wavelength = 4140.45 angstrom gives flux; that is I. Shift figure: 7.891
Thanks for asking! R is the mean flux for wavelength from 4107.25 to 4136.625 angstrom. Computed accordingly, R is 7.72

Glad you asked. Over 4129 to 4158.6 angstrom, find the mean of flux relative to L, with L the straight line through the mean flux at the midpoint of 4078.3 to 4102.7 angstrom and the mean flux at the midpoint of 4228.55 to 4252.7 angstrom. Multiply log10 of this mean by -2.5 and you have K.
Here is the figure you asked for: -0.060 mag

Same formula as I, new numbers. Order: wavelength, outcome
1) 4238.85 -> 7.154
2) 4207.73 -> 8.005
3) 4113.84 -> 7.878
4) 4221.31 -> 7.637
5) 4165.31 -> 7.861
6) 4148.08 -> 7.882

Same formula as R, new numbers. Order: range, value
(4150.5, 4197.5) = 7.61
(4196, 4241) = 7.26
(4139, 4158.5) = 7.67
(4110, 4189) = 7.67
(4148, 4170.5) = 7.78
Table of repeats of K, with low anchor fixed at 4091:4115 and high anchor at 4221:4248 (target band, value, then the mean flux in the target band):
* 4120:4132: -0.09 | 7.72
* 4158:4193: -0.07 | 7.6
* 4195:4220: -0.05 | 7.47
